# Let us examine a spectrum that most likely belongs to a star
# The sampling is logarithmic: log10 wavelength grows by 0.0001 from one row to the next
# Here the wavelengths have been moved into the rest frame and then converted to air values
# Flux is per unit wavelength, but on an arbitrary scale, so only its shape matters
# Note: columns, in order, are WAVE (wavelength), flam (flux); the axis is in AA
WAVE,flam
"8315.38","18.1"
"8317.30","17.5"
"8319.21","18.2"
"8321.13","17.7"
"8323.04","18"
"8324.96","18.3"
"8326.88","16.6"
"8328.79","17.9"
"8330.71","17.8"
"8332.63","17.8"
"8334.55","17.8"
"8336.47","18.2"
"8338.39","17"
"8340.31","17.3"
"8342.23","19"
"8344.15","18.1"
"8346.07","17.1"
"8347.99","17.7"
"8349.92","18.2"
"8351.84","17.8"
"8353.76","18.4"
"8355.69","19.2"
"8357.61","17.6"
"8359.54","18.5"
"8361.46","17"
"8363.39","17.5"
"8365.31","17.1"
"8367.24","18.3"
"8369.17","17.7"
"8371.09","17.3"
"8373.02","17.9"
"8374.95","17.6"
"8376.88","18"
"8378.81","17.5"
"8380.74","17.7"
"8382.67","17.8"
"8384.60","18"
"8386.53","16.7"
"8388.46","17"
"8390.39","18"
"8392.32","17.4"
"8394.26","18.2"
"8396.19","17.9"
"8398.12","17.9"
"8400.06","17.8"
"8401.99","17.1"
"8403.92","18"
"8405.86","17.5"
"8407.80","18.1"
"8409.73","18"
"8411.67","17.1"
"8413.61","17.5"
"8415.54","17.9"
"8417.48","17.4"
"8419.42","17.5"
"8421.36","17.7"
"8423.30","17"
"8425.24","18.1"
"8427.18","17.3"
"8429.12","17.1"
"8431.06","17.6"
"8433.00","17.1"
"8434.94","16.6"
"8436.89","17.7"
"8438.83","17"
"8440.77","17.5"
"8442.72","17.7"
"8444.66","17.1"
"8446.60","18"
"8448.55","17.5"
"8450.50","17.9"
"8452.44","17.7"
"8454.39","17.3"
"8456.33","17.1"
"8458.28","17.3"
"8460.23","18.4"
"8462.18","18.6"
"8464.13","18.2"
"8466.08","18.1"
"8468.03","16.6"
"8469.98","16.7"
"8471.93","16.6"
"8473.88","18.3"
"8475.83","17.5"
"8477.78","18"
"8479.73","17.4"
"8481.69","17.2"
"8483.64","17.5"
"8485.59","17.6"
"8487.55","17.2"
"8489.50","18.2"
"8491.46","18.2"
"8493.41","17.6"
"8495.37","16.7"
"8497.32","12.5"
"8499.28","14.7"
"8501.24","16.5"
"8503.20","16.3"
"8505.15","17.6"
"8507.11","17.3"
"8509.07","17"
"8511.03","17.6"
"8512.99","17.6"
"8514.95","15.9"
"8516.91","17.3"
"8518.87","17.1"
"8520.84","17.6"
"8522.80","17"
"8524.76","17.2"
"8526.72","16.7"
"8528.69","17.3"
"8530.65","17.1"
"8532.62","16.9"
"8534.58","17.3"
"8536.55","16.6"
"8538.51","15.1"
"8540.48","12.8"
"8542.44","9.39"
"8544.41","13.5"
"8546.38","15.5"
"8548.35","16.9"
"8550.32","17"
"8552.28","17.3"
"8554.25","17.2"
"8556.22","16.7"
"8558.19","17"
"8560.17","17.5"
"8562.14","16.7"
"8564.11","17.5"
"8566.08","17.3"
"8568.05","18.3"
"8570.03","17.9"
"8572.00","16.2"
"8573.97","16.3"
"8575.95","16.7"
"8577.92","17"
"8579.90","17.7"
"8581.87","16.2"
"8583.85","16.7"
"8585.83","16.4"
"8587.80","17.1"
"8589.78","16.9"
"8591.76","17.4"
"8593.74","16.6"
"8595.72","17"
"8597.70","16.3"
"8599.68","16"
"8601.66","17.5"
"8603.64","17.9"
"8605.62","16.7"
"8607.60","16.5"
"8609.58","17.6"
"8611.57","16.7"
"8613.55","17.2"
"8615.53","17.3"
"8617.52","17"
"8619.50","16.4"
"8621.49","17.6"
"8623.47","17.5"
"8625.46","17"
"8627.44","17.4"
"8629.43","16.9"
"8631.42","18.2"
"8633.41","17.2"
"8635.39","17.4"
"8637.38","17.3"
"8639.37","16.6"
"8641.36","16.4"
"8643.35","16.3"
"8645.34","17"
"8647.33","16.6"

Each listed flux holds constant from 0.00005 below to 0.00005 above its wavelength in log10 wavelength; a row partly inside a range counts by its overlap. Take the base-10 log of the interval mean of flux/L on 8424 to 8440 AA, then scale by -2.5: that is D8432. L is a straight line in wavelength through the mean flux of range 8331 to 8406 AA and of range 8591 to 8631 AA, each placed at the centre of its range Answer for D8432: 0.016 mag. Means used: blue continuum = 17.8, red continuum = 17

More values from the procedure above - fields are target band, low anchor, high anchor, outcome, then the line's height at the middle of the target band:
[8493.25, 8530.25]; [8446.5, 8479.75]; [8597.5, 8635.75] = 0.05 mag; 17.5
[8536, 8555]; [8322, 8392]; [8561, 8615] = 0.14 mag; 17.1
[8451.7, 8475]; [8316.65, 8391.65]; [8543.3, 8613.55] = -0.02 mag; 17.3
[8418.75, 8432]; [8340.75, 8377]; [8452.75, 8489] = 0.01 mag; 17.7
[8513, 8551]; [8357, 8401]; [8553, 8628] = 0.08 mag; 17.2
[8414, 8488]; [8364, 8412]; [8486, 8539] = -0.02 mag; 17.3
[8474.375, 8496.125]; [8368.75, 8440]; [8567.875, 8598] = -0.02 mag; 17.3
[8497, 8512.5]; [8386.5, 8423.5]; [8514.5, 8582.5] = 0.03 mag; 16.9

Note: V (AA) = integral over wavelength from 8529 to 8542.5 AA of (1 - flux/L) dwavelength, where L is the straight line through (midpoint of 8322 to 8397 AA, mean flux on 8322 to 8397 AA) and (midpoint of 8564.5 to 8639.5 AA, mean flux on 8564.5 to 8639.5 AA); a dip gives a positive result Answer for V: 1.4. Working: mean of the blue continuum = 17.8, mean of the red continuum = 17.1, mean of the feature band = 15.5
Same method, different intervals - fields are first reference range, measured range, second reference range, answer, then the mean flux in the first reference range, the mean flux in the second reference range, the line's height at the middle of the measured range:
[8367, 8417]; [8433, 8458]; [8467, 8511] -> -0.2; 17.7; 17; 17.3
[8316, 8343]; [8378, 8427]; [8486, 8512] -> -0.8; 17.8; 16.7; 17.3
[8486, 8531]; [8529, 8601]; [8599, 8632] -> 2.4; 16.9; 17.1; 17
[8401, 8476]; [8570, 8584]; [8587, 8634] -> 0.3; 17.5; 17.1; 17.2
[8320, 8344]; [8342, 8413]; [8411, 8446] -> -0.6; 17.8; 17.4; 17.6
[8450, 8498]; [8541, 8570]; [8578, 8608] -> 1.3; 17.4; 16.9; 17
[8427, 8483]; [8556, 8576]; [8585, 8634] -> 0.0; 17.5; 17.1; 17.2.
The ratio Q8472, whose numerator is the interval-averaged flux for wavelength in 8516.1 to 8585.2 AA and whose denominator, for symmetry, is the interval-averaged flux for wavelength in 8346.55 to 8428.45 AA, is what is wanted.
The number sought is 0.9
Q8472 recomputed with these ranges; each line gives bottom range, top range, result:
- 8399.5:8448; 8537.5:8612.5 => 0.94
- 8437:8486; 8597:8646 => 0.97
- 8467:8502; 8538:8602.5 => 0.97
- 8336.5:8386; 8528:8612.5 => 0.93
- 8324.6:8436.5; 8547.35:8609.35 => 0.96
